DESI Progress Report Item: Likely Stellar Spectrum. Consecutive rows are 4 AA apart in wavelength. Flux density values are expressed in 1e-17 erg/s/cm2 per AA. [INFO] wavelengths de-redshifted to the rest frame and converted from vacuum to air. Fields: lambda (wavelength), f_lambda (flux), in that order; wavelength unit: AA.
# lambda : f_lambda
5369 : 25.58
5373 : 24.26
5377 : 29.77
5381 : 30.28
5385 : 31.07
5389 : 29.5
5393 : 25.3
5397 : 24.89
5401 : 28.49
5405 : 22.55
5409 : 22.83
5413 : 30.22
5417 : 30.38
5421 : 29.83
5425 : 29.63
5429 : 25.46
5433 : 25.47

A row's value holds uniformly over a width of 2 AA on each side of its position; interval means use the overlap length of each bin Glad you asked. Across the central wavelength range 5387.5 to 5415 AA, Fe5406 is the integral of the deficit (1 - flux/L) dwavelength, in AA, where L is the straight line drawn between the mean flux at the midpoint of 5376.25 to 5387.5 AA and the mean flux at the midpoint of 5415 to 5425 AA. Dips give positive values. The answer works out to 3.6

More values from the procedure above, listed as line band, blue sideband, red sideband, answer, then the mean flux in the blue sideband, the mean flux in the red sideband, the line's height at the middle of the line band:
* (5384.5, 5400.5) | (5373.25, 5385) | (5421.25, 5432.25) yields 0.80 AA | 29.3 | 27.7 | 28.9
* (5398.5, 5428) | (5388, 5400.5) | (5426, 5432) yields -1.40 AA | 26.6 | 26.2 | 26.3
